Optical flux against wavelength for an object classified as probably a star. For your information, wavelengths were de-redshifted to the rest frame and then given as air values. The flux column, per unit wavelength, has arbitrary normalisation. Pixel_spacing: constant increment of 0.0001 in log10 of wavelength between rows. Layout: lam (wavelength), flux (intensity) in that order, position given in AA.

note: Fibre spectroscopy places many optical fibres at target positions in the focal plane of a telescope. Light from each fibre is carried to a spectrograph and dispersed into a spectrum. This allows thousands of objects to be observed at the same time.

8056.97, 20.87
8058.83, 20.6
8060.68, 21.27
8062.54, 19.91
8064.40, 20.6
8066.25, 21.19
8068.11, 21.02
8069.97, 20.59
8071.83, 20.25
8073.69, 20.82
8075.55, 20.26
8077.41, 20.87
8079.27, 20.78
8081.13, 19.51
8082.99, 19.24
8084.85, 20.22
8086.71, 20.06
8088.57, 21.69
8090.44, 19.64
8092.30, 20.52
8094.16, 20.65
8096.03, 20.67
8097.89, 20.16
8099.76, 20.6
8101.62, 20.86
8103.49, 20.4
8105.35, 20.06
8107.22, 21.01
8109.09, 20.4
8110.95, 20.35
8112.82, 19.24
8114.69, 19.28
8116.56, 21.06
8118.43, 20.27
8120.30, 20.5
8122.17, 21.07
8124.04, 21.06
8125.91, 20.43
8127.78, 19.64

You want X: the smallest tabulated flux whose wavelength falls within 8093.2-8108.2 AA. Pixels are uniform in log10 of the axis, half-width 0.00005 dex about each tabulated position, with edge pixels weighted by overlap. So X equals 20.06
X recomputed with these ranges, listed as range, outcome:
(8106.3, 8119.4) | 19.24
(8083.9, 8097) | 19.64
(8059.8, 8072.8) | 19.91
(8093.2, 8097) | 20.65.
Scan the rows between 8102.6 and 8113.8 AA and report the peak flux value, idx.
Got 21.01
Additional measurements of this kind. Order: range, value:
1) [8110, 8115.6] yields 20.35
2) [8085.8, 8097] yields 21.69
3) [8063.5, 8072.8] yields 21.19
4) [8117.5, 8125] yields 21.07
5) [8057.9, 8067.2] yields 21.27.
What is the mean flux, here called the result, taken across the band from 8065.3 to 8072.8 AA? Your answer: 20.8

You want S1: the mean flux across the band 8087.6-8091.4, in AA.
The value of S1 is 20.6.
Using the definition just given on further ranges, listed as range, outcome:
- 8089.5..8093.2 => 20.1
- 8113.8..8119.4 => 20.2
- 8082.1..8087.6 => 19.9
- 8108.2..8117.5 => 20.1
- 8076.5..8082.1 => 20.4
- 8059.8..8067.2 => 20.7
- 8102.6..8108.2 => 20.5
